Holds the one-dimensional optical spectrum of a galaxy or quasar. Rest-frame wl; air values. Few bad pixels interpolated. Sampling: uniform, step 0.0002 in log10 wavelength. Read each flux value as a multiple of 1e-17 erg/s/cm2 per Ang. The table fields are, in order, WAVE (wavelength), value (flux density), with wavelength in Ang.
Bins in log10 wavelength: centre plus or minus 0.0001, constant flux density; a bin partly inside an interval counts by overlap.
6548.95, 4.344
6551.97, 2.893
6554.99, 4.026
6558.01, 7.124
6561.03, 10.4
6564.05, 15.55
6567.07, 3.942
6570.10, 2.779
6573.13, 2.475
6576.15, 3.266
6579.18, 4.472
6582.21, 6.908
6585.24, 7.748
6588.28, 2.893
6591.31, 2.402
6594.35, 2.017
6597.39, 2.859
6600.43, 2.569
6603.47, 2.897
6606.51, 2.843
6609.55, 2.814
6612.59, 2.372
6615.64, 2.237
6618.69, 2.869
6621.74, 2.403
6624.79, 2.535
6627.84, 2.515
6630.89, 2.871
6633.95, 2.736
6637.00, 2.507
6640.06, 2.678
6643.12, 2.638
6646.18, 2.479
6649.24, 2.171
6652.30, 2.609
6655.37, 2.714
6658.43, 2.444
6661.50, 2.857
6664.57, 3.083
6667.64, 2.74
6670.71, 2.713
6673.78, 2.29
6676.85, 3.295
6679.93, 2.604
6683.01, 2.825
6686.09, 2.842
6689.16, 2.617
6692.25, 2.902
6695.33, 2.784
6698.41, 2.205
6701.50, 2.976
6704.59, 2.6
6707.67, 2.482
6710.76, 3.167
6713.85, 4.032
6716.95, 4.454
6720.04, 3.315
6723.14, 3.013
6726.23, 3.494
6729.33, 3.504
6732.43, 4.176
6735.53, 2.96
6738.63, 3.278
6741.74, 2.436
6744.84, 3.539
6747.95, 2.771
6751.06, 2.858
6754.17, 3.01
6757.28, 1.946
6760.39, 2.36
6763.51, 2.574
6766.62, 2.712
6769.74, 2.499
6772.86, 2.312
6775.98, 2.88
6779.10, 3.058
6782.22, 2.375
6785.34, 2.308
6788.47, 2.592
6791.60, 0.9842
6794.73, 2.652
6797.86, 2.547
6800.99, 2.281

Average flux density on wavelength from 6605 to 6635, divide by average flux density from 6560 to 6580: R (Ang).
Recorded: 0.43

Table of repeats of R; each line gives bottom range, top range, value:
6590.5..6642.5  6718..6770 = 1.15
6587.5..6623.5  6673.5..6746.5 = 1.19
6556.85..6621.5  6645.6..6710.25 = 0.61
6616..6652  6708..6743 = 1.33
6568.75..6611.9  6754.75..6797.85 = 0.70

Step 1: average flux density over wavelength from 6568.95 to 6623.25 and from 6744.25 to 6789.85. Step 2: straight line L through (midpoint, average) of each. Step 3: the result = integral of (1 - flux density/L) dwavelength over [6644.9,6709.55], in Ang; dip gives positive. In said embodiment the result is 6.2 Ang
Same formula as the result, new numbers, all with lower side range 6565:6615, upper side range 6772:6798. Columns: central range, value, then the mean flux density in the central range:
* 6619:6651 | 7.1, 2.57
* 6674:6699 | 2.0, 2.76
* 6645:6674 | 4.8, 2.63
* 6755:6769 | 0.6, 2.44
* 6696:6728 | -3.8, 3.17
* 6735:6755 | -2.5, 2.98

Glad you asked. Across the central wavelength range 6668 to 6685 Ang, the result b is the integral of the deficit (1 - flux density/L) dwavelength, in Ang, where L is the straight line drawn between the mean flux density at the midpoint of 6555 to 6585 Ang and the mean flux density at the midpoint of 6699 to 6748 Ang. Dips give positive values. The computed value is 5.8 Ang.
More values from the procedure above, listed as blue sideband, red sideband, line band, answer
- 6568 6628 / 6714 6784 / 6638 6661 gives 4.3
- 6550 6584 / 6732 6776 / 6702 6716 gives 1.5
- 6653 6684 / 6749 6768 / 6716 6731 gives -5.0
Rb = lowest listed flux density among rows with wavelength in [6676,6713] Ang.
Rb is 2.205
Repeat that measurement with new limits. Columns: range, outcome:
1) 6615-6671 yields 2.171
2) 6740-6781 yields 1.946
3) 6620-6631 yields 2.403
